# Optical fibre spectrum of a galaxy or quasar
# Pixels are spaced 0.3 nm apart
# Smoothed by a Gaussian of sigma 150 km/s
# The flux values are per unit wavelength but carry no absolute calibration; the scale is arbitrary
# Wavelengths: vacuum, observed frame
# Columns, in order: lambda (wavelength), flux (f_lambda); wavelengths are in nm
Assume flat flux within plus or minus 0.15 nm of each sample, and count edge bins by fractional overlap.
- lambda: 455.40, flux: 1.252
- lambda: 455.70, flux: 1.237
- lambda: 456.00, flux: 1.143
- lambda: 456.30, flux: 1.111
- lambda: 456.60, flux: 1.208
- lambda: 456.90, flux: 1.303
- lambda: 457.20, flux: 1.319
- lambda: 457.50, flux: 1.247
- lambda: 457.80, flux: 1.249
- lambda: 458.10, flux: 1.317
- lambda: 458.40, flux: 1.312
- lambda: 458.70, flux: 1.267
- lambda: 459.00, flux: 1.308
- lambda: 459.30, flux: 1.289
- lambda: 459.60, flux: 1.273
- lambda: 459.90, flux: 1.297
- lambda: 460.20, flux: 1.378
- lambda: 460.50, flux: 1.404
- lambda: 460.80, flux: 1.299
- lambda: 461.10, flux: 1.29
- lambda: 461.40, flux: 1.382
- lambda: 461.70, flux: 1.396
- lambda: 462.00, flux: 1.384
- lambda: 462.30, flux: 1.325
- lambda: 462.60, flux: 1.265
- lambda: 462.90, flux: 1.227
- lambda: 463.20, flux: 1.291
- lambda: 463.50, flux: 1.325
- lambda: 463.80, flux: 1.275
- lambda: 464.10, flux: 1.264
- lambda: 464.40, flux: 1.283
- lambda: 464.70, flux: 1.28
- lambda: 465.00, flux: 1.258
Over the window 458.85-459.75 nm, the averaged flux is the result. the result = 1.29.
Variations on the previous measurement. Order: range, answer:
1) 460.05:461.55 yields 1.35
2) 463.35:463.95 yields 1.3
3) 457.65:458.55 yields 1.29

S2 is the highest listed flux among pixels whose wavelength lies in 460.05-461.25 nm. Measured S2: 1.404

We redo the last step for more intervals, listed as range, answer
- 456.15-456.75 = 1.208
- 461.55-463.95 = 1.396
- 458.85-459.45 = 1.308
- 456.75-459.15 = 1.319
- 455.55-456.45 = 1.237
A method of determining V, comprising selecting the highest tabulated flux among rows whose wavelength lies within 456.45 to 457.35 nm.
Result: 1.319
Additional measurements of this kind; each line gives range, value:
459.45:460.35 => 1.378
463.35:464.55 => 1.325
